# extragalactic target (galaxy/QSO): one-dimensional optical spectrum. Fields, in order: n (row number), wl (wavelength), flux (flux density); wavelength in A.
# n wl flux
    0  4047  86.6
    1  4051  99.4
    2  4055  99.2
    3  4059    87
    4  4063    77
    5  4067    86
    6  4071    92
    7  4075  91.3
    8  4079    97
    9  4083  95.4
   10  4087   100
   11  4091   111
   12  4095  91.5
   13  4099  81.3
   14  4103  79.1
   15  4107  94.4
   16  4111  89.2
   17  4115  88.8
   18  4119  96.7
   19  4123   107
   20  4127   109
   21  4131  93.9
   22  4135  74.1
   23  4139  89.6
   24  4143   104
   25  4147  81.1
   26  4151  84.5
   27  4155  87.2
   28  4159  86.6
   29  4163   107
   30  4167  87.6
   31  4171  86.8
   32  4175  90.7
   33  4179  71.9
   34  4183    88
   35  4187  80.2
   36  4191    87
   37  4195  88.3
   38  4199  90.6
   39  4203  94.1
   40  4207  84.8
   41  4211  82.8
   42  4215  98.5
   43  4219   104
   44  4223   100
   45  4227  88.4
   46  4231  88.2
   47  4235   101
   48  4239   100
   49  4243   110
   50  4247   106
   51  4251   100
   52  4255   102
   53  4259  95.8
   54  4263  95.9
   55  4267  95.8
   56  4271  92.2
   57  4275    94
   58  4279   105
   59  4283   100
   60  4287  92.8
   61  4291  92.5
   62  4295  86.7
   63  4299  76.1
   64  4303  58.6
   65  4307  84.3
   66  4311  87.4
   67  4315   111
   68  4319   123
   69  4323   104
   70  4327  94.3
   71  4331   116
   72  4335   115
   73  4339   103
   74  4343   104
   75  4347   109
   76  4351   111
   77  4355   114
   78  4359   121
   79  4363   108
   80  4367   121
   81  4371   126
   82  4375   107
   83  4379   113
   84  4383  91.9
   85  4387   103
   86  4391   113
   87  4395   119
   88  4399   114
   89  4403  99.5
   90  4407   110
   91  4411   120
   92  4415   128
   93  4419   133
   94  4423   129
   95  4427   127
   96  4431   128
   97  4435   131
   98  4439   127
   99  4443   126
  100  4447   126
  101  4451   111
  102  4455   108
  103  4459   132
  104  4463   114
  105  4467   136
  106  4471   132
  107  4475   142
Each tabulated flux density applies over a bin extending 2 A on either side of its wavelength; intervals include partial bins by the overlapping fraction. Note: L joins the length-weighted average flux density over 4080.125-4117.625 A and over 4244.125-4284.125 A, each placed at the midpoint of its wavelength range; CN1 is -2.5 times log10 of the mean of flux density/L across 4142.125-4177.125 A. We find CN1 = 0.06 mag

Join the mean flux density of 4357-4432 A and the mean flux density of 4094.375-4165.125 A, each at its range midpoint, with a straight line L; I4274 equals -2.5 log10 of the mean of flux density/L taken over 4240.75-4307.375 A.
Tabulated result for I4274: 0.121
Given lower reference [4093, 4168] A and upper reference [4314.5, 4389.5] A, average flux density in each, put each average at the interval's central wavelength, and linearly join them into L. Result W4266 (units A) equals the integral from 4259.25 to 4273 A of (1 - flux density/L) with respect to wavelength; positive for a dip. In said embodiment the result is 1.08 A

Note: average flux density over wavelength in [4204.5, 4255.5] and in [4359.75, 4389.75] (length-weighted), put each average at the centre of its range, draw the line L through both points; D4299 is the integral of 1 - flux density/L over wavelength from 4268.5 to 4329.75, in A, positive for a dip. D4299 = 5.8 A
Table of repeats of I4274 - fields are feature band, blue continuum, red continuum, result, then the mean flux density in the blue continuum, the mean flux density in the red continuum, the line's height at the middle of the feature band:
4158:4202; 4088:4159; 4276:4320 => 0.05 mag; 91.9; 91.8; 91.9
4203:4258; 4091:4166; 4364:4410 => 0.02 mag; 91.9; 111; 99.3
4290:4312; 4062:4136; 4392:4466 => 0.35 mag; 92.8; 121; 110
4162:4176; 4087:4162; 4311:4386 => 0.04 mag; 92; 110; 95.6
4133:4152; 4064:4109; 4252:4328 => 0.07 mag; 92.3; 94.4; 92.9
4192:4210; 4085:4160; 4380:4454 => 0.12 mag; 92.1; 118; 99.1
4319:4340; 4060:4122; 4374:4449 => 0.03 mag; 91.6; 118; 111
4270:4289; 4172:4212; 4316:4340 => 0.04 mag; 85.9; 110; 101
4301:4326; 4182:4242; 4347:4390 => 0.11 mag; 92.1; 112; 105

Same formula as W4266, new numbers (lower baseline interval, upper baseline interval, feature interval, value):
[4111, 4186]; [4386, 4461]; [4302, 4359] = 3.41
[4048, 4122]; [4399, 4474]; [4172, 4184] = 2.02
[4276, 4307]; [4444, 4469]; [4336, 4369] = -3.80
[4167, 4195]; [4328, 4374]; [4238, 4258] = -1.59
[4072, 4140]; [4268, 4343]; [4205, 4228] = 0.47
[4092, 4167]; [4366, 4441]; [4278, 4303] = 4.19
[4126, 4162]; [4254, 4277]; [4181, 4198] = 1.10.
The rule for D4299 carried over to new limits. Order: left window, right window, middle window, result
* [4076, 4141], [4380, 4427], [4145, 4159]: 1.8 A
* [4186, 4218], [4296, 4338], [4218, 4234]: -0.8 A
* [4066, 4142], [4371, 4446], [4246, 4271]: 1.7 A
